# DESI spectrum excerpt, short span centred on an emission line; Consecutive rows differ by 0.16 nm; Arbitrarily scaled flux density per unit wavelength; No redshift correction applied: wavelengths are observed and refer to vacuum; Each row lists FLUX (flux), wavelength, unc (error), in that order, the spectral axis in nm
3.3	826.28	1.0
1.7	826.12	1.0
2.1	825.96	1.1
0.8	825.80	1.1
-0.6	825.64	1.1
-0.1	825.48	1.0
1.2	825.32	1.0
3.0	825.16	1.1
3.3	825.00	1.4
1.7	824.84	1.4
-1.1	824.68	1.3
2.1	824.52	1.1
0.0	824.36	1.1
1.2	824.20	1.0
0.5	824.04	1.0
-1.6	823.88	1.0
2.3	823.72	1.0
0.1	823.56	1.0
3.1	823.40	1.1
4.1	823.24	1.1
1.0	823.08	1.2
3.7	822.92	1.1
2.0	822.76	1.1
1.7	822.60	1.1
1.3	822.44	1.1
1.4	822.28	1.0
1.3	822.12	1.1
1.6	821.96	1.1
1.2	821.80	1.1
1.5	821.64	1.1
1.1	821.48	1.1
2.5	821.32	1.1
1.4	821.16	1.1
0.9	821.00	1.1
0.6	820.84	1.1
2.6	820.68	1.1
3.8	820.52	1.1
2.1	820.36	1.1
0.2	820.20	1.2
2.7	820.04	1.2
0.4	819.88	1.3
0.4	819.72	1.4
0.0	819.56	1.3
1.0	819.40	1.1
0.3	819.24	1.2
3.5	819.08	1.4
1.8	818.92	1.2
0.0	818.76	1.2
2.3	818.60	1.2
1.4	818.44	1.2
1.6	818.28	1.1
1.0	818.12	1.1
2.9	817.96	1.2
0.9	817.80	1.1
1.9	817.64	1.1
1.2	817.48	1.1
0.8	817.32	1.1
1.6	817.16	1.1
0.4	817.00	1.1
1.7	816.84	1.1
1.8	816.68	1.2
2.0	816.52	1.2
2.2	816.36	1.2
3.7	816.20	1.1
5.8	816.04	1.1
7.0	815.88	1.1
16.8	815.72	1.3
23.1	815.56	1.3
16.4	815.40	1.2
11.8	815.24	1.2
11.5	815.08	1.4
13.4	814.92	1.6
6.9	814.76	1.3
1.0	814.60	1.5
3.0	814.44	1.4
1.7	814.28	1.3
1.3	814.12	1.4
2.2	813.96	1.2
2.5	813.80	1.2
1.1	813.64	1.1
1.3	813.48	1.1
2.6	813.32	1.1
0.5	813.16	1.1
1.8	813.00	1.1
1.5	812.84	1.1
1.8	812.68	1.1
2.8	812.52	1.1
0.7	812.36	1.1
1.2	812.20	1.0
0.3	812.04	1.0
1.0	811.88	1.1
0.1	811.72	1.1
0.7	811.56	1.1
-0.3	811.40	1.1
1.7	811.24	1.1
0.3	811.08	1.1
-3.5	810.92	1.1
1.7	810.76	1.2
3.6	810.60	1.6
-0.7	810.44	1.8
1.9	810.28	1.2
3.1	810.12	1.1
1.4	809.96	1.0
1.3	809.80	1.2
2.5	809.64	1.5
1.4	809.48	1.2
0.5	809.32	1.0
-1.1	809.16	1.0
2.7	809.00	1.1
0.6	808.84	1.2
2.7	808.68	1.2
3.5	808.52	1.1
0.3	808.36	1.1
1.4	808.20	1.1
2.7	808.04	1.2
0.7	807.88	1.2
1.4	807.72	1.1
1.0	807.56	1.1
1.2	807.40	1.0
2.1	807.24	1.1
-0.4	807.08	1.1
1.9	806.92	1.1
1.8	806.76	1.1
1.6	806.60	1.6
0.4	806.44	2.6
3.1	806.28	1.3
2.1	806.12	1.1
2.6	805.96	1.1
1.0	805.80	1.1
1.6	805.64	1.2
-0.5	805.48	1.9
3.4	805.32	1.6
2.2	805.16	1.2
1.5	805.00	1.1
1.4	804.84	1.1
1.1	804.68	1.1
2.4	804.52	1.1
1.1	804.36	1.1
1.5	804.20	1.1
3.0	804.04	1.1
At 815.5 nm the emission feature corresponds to [O II]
